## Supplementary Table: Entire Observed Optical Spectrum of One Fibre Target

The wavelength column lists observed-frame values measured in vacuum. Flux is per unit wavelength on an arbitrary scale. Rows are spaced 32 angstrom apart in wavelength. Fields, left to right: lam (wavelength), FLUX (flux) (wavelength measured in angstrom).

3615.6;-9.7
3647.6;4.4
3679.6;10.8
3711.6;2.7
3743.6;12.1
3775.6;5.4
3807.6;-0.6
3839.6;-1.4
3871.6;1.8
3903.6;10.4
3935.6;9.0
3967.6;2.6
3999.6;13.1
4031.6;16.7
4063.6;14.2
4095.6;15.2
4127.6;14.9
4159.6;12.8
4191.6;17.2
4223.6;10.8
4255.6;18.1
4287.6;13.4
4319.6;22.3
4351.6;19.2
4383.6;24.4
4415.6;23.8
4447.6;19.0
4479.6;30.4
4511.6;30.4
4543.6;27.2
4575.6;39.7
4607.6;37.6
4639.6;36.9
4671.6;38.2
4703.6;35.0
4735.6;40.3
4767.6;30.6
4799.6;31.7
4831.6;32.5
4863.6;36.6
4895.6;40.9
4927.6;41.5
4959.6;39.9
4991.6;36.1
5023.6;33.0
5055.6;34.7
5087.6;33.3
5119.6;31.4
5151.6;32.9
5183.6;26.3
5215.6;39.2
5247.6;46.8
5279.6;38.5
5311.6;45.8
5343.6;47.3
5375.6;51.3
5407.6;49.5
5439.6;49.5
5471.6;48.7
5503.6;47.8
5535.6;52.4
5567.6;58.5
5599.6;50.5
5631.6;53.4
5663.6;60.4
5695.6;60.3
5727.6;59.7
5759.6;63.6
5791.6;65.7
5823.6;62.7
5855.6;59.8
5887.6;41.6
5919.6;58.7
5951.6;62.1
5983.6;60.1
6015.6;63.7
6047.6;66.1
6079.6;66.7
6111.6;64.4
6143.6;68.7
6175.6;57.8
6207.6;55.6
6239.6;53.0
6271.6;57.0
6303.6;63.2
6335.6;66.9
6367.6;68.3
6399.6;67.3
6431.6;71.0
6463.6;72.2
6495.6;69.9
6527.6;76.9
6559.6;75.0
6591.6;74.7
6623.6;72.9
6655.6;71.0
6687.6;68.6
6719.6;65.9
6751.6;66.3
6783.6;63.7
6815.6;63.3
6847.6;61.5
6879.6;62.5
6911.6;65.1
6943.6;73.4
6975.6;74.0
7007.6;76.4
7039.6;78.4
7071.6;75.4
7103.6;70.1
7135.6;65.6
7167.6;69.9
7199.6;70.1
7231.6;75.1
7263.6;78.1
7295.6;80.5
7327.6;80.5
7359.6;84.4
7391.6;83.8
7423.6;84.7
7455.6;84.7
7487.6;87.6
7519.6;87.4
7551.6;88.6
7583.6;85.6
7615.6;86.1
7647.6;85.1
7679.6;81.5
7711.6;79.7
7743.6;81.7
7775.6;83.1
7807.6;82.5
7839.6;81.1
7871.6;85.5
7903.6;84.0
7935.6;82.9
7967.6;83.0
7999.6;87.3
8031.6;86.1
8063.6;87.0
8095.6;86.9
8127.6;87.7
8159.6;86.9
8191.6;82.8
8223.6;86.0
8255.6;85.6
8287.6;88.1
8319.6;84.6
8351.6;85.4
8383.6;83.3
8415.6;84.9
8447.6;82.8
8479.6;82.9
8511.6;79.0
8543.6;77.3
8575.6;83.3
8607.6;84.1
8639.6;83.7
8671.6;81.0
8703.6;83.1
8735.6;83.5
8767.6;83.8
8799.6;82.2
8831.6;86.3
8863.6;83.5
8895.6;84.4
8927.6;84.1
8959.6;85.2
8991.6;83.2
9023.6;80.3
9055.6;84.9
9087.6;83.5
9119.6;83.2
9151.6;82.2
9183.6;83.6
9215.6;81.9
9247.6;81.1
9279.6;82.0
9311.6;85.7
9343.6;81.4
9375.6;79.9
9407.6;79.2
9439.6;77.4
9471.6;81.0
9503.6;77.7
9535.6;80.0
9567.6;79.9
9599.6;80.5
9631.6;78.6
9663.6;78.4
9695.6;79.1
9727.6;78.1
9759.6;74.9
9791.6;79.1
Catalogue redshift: 0.000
